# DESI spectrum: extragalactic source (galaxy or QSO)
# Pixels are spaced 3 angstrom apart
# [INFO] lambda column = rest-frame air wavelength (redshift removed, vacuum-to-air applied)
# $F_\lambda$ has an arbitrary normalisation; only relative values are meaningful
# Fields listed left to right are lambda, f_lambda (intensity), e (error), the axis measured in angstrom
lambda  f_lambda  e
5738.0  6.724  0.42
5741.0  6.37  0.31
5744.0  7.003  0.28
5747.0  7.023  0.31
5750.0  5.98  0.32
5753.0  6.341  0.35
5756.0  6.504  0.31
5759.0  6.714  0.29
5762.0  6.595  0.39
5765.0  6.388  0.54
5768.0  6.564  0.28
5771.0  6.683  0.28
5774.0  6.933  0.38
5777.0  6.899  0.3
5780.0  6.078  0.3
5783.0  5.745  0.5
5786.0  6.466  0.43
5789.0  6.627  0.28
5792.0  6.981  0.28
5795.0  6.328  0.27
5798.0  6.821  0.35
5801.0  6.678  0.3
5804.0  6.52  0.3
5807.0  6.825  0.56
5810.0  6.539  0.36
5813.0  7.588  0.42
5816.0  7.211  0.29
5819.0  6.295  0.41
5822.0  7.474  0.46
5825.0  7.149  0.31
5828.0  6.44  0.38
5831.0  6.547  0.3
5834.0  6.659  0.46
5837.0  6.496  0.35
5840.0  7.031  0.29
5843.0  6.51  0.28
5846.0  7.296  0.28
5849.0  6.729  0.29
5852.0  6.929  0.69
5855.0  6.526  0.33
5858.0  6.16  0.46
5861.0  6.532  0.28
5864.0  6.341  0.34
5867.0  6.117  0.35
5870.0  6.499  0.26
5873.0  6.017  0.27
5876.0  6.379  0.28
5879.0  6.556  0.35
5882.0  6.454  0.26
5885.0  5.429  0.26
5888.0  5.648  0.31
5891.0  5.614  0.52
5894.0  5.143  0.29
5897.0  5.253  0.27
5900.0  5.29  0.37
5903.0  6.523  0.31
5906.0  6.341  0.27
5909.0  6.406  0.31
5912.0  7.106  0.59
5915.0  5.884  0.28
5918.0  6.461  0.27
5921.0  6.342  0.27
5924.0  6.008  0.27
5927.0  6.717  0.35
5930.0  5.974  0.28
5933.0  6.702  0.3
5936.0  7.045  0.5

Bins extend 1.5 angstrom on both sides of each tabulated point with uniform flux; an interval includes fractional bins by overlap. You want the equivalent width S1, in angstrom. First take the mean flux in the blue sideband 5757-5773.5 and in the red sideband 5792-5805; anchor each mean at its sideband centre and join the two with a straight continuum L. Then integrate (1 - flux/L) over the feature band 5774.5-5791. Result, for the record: 0.5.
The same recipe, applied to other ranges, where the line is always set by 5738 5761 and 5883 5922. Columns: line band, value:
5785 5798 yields -0.5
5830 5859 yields -2.4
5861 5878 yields -0.6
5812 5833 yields -2.2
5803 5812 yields -0.5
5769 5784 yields -0.1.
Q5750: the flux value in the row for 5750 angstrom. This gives 5.98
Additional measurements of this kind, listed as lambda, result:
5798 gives 6.821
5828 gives 6.44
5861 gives 6.532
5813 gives 7.588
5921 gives 6.342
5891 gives 5.614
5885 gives 5.429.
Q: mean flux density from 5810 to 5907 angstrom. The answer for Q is 6.41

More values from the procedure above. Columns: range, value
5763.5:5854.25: 6.71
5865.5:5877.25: 6.25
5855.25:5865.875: 6.36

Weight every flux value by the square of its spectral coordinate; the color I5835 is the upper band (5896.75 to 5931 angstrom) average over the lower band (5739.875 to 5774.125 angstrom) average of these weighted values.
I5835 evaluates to 1.0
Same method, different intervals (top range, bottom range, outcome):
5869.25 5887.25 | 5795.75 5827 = 0.92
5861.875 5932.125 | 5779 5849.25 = 0.94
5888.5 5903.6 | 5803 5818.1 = 0.82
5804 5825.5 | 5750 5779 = 1.08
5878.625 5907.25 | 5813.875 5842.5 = 0.87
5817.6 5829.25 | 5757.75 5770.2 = 1.06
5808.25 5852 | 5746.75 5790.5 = 1.08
